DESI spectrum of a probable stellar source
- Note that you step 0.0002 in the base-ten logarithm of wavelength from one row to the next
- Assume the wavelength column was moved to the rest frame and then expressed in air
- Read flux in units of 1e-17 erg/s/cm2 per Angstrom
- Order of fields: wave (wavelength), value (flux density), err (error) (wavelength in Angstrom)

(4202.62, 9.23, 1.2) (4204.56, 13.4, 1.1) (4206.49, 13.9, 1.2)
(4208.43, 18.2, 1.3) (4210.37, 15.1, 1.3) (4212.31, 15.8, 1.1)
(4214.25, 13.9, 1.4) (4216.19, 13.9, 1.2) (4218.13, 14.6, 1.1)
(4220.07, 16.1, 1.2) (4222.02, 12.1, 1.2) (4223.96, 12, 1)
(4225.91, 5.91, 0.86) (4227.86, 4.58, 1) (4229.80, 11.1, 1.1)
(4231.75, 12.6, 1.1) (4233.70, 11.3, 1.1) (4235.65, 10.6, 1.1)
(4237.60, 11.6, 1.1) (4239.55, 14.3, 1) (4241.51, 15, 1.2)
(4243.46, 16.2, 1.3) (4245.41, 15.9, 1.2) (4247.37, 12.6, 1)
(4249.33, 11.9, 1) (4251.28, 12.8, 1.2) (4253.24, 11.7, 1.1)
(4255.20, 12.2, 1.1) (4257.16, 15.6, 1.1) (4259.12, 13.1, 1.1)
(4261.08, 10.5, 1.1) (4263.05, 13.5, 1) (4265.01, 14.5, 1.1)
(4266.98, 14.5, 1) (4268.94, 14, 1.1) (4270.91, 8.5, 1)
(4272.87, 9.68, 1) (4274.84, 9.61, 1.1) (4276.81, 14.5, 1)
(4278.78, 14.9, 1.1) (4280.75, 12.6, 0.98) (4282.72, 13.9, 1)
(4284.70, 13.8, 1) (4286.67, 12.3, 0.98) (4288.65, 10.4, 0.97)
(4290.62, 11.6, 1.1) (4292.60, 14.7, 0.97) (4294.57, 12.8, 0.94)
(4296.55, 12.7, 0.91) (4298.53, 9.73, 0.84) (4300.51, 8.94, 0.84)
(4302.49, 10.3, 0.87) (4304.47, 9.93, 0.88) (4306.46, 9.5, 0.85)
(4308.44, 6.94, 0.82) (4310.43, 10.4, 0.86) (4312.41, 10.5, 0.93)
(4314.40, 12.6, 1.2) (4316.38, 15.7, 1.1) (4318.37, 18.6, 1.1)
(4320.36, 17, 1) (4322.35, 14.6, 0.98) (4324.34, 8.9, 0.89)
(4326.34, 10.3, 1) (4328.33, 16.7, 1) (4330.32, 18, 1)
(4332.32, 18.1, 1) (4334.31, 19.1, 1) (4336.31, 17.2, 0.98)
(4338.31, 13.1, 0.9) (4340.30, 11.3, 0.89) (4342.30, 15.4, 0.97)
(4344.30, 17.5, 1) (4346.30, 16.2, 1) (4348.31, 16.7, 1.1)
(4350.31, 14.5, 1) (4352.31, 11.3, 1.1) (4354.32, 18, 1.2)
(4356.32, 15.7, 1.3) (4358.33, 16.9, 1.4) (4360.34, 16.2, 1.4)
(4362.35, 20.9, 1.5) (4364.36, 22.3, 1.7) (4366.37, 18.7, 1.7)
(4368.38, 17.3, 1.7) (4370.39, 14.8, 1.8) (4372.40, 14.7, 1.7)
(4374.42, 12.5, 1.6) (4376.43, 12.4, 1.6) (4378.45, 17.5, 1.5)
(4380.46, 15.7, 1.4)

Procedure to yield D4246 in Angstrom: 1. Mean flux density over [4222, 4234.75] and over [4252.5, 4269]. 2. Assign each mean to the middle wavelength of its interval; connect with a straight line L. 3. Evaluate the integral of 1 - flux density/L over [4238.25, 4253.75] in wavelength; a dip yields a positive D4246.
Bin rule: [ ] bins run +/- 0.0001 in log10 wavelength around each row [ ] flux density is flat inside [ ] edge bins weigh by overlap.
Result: -2.9 Angstrom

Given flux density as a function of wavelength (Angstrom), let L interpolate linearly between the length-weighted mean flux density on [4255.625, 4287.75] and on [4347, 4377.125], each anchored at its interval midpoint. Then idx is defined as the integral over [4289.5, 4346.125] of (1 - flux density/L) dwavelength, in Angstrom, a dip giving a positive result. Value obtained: 5.0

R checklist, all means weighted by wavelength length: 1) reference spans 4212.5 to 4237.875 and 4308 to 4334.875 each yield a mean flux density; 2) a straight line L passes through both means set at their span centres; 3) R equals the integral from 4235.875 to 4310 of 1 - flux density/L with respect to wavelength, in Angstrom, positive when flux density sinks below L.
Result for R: 3.1 Angstrom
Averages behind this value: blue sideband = 11.7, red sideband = 14.2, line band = 12.3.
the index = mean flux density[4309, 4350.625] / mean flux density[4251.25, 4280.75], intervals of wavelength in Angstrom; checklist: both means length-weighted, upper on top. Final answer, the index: 1.17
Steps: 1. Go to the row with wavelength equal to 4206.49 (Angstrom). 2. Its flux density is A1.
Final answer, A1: 13.9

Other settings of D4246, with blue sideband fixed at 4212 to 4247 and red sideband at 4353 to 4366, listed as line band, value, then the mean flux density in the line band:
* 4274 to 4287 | 1.4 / 13.2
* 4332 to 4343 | 1.1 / 15.6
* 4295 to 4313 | 6.6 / 9.96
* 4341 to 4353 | 1.6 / 15.3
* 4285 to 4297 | 2.2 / 12.5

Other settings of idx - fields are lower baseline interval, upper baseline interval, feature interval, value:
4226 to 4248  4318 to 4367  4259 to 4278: 1.49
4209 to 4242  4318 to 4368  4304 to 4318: 3.66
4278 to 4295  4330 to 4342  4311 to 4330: 1.39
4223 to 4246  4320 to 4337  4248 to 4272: -0.02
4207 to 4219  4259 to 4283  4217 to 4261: 4.87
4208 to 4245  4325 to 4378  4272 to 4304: 5.27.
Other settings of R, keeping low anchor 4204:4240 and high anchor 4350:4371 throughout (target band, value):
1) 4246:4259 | 0.7 Angstrom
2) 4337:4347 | 1.1 Angstrom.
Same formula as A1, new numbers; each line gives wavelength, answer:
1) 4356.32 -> 15.7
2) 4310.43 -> 10.4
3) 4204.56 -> 13.4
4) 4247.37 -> 12.6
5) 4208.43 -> 18.2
